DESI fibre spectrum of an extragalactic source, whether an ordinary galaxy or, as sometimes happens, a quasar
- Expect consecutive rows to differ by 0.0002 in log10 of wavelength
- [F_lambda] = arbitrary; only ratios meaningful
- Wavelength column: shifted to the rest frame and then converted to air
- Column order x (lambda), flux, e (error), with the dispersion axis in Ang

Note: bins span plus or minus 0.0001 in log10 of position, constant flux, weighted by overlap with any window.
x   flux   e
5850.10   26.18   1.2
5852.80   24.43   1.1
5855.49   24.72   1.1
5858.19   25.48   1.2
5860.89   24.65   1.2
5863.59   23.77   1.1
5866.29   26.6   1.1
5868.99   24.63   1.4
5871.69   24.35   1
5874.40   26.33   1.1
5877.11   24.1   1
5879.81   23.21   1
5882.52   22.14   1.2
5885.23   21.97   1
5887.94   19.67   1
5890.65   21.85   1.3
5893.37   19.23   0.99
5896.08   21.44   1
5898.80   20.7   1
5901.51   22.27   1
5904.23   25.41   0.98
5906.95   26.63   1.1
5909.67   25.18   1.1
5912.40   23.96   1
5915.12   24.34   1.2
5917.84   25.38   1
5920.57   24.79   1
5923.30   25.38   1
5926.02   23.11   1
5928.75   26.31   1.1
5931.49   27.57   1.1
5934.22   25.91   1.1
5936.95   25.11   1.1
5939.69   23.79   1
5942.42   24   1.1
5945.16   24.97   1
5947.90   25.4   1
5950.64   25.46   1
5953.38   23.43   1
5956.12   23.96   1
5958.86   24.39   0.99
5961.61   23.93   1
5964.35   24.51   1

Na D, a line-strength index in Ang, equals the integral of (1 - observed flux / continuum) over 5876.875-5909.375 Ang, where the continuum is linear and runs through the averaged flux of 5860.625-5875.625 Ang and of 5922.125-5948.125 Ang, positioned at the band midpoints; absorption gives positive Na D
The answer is 3.5 Ang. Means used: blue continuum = 25.1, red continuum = 25.1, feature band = 22.4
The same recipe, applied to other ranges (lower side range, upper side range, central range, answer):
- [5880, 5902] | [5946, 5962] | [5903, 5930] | -3.01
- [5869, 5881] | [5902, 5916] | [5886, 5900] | 2.33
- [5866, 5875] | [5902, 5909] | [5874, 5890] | 1.70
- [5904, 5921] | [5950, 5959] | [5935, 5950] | -0.17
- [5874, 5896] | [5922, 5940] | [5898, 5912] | -0.37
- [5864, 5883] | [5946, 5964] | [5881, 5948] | 1.83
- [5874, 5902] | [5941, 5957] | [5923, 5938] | -1.15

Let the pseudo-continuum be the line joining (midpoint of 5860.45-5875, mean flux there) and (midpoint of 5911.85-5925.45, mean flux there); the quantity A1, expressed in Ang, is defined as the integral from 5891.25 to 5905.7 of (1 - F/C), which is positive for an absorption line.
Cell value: 1.7 Ang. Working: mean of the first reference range 25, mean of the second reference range 24.7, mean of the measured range 21.8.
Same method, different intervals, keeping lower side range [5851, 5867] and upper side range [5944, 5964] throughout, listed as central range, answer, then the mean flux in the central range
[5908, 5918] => 0.0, 24.7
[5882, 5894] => 1.8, 21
